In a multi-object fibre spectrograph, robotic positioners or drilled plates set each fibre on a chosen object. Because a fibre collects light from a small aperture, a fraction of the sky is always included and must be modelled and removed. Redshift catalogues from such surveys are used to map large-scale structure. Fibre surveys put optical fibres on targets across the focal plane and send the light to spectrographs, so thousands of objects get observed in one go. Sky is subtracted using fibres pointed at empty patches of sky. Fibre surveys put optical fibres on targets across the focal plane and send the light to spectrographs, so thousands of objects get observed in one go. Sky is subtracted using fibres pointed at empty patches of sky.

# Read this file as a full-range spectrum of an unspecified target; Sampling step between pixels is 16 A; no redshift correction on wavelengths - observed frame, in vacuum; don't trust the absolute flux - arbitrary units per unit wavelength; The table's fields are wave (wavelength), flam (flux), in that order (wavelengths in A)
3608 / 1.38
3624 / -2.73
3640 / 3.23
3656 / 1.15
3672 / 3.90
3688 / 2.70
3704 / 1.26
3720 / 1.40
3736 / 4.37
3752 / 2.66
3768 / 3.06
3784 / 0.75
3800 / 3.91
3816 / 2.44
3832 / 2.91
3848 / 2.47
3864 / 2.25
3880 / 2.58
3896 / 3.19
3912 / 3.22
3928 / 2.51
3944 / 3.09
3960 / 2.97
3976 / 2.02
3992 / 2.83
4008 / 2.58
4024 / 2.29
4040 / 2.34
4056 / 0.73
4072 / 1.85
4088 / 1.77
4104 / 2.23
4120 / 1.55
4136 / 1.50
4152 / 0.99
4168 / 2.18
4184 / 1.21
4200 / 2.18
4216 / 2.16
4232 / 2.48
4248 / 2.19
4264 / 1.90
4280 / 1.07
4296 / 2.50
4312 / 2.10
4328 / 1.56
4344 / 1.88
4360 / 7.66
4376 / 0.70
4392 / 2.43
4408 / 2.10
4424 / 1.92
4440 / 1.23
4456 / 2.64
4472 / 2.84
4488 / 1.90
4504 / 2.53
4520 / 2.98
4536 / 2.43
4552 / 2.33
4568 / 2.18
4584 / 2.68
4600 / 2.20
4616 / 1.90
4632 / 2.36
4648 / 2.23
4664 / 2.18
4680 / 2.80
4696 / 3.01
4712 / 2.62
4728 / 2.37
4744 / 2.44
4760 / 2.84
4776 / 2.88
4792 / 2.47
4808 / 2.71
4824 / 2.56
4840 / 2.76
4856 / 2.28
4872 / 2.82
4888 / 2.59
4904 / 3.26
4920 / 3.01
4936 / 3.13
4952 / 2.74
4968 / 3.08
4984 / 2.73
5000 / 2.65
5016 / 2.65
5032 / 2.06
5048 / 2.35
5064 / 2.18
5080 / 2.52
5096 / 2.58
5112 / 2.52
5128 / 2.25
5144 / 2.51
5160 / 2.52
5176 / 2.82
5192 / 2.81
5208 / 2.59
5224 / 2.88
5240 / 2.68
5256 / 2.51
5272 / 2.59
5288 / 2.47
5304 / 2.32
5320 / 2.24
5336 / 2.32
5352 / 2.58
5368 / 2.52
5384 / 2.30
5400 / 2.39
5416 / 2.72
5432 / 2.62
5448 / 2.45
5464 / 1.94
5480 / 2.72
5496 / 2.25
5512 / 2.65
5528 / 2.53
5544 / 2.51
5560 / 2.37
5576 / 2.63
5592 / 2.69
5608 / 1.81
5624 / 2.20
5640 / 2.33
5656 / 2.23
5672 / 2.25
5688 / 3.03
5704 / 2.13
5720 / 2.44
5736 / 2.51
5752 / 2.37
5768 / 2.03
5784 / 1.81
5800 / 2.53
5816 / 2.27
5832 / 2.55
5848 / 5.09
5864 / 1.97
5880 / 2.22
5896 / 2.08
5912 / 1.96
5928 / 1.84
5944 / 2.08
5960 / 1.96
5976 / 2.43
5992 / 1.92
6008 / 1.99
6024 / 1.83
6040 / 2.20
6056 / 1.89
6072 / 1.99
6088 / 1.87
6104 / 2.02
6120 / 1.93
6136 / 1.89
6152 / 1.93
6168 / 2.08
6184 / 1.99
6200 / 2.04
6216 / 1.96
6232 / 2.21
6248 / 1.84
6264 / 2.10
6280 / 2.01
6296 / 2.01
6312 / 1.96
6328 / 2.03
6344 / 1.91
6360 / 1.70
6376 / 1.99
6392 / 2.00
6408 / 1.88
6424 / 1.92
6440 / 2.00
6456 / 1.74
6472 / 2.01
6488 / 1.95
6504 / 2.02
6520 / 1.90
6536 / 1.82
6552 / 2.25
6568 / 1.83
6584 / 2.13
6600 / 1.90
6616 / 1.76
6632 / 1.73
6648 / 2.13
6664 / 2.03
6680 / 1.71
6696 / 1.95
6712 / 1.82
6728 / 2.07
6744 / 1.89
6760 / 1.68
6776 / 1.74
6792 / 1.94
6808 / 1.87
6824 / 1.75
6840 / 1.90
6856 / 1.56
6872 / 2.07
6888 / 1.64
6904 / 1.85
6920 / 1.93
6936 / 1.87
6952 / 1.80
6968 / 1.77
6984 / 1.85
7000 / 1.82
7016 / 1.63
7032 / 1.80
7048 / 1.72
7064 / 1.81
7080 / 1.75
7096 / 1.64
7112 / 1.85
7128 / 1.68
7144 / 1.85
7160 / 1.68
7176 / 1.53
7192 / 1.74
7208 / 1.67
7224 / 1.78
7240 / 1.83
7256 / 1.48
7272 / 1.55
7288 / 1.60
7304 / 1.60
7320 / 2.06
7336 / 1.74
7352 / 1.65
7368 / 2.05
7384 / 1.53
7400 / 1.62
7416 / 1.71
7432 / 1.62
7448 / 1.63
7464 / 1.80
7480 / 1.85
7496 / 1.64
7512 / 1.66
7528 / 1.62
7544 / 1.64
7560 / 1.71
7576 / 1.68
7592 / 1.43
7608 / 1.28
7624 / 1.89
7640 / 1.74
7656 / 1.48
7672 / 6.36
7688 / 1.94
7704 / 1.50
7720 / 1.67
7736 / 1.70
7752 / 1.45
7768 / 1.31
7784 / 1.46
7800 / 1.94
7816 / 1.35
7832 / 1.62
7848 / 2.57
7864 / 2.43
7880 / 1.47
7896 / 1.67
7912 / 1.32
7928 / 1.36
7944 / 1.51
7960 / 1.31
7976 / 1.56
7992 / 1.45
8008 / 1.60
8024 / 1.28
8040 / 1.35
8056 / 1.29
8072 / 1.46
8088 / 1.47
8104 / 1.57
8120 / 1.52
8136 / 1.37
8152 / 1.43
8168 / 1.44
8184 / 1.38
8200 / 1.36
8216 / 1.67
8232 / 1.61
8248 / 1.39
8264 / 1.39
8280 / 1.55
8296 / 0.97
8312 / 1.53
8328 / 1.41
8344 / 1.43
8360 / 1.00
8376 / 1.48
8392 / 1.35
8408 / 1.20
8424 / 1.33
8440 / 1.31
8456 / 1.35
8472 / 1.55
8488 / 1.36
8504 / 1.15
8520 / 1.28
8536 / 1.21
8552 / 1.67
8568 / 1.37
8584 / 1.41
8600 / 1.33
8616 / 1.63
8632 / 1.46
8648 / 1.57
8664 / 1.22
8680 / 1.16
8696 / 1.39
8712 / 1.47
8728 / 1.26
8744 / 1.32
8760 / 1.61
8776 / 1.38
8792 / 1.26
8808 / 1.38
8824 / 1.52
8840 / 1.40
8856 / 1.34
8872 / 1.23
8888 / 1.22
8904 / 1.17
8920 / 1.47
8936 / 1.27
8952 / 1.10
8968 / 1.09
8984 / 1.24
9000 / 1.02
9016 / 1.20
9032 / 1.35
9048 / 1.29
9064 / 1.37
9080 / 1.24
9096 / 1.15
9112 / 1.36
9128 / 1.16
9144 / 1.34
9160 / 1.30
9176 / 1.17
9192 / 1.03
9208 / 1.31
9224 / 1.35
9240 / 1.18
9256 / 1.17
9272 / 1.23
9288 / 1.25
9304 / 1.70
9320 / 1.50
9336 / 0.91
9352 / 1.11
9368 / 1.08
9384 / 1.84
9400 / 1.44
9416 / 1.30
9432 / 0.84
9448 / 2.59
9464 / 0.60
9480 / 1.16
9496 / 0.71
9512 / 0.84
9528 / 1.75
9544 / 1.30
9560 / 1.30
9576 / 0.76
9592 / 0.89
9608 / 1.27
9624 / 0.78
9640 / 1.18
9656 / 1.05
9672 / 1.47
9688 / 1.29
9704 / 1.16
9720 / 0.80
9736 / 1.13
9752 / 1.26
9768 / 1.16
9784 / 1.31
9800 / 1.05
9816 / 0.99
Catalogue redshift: 0.17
